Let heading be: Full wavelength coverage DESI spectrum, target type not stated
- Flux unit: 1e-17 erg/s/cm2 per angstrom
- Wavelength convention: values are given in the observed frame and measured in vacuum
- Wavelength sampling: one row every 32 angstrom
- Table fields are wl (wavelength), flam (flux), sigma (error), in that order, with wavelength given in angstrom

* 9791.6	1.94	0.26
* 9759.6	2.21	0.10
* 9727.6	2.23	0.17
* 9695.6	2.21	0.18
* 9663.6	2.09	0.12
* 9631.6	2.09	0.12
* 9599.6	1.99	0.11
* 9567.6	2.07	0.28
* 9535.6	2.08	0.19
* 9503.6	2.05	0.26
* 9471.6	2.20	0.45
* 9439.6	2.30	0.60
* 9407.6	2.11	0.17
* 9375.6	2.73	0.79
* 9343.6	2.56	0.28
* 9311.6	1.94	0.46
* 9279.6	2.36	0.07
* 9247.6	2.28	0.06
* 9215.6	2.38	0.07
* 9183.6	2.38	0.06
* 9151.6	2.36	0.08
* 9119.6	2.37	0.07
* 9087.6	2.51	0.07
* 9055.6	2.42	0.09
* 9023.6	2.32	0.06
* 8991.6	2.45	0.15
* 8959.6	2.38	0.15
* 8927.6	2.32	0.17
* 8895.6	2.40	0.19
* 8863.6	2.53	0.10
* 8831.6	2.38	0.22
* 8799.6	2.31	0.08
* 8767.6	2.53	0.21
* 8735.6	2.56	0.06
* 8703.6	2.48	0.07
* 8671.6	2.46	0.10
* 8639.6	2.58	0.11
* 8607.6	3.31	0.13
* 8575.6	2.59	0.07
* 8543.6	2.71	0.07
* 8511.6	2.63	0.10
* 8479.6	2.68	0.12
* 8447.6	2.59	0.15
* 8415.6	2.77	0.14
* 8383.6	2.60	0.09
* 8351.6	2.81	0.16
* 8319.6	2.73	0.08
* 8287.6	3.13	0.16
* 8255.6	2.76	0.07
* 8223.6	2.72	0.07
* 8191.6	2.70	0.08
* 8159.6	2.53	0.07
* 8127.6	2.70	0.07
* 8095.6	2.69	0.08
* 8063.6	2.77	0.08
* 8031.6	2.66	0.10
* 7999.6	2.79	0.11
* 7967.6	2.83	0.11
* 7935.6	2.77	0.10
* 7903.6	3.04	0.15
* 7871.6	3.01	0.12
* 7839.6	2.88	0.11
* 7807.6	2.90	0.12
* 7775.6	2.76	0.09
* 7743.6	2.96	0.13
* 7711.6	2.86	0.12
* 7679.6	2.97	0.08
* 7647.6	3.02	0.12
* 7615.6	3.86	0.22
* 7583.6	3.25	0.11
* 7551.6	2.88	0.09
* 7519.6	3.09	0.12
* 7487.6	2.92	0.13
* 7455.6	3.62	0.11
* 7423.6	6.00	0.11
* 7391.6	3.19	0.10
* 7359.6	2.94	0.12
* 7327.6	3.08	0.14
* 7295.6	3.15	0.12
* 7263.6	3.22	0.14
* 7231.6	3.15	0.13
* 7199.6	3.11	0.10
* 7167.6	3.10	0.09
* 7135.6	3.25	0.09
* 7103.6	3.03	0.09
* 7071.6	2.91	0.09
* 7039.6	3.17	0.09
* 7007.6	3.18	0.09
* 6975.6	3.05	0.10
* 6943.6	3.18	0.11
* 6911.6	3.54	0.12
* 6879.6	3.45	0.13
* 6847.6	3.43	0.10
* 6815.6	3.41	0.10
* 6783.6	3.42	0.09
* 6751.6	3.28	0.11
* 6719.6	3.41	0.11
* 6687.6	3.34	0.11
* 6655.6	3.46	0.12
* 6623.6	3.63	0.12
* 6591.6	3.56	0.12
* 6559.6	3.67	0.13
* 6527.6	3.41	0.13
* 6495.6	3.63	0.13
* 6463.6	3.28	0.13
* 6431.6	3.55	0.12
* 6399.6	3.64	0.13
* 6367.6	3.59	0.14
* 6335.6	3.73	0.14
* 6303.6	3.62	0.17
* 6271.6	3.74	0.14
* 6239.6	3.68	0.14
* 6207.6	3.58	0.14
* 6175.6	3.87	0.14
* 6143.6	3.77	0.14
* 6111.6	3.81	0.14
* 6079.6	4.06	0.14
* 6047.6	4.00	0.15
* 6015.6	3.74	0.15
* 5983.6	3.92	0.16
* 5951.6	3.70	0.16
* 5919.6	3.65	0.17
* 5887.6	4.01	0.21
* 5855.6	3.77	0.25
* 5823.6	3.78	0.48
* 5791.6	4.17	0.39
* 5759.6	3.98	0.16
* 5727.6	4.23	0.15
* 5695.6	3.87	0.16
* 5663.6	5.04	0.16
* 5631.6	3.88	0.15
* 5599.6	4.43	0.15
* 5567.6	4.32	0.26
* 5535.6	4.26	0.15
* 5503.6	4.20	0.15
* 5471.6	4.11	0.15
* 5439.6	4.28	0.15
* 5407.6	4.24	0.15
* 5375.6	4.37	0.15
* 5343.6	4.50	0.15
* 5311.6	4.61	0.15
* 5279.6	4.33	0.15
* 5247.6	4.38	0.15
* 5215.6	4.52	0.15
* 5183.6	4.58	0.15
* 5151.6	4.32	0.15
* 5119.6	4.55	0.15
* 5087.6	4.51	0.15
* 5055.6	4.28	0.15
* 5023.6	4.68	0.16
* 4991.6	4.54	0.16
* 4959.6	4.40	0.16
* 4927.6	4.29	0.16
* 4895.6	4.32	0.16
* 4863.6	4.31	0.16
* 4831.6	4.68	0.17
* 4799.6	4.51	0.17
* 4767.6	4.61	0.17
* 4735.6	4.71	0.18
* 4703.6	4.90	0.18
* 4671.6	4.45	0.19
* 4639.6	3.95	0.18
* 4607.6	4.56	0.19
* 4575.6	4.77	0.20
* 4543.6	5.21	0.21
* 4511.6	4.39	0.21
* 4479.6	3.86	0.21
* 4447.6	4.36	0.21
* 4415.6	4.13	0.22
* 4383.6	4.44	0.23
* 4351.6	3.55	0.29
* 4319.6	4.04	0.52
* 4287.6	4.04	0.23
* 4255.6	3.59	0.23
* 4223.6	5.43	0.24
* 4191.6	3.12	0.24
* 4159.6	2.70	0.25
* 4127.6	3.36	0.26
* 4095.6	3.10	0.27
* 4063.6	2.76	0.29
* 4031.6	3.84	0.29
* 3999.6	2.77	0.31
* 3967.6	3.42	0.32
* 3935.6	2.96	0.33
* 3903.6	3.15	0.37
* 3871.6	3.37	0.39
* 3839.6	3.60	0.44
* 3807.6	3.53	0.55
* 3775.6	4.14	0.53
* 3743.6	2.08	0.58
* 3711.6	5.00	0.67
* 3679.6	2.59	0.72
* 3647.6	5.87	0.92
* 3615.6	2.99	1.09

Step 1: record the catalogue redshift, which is 0.131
